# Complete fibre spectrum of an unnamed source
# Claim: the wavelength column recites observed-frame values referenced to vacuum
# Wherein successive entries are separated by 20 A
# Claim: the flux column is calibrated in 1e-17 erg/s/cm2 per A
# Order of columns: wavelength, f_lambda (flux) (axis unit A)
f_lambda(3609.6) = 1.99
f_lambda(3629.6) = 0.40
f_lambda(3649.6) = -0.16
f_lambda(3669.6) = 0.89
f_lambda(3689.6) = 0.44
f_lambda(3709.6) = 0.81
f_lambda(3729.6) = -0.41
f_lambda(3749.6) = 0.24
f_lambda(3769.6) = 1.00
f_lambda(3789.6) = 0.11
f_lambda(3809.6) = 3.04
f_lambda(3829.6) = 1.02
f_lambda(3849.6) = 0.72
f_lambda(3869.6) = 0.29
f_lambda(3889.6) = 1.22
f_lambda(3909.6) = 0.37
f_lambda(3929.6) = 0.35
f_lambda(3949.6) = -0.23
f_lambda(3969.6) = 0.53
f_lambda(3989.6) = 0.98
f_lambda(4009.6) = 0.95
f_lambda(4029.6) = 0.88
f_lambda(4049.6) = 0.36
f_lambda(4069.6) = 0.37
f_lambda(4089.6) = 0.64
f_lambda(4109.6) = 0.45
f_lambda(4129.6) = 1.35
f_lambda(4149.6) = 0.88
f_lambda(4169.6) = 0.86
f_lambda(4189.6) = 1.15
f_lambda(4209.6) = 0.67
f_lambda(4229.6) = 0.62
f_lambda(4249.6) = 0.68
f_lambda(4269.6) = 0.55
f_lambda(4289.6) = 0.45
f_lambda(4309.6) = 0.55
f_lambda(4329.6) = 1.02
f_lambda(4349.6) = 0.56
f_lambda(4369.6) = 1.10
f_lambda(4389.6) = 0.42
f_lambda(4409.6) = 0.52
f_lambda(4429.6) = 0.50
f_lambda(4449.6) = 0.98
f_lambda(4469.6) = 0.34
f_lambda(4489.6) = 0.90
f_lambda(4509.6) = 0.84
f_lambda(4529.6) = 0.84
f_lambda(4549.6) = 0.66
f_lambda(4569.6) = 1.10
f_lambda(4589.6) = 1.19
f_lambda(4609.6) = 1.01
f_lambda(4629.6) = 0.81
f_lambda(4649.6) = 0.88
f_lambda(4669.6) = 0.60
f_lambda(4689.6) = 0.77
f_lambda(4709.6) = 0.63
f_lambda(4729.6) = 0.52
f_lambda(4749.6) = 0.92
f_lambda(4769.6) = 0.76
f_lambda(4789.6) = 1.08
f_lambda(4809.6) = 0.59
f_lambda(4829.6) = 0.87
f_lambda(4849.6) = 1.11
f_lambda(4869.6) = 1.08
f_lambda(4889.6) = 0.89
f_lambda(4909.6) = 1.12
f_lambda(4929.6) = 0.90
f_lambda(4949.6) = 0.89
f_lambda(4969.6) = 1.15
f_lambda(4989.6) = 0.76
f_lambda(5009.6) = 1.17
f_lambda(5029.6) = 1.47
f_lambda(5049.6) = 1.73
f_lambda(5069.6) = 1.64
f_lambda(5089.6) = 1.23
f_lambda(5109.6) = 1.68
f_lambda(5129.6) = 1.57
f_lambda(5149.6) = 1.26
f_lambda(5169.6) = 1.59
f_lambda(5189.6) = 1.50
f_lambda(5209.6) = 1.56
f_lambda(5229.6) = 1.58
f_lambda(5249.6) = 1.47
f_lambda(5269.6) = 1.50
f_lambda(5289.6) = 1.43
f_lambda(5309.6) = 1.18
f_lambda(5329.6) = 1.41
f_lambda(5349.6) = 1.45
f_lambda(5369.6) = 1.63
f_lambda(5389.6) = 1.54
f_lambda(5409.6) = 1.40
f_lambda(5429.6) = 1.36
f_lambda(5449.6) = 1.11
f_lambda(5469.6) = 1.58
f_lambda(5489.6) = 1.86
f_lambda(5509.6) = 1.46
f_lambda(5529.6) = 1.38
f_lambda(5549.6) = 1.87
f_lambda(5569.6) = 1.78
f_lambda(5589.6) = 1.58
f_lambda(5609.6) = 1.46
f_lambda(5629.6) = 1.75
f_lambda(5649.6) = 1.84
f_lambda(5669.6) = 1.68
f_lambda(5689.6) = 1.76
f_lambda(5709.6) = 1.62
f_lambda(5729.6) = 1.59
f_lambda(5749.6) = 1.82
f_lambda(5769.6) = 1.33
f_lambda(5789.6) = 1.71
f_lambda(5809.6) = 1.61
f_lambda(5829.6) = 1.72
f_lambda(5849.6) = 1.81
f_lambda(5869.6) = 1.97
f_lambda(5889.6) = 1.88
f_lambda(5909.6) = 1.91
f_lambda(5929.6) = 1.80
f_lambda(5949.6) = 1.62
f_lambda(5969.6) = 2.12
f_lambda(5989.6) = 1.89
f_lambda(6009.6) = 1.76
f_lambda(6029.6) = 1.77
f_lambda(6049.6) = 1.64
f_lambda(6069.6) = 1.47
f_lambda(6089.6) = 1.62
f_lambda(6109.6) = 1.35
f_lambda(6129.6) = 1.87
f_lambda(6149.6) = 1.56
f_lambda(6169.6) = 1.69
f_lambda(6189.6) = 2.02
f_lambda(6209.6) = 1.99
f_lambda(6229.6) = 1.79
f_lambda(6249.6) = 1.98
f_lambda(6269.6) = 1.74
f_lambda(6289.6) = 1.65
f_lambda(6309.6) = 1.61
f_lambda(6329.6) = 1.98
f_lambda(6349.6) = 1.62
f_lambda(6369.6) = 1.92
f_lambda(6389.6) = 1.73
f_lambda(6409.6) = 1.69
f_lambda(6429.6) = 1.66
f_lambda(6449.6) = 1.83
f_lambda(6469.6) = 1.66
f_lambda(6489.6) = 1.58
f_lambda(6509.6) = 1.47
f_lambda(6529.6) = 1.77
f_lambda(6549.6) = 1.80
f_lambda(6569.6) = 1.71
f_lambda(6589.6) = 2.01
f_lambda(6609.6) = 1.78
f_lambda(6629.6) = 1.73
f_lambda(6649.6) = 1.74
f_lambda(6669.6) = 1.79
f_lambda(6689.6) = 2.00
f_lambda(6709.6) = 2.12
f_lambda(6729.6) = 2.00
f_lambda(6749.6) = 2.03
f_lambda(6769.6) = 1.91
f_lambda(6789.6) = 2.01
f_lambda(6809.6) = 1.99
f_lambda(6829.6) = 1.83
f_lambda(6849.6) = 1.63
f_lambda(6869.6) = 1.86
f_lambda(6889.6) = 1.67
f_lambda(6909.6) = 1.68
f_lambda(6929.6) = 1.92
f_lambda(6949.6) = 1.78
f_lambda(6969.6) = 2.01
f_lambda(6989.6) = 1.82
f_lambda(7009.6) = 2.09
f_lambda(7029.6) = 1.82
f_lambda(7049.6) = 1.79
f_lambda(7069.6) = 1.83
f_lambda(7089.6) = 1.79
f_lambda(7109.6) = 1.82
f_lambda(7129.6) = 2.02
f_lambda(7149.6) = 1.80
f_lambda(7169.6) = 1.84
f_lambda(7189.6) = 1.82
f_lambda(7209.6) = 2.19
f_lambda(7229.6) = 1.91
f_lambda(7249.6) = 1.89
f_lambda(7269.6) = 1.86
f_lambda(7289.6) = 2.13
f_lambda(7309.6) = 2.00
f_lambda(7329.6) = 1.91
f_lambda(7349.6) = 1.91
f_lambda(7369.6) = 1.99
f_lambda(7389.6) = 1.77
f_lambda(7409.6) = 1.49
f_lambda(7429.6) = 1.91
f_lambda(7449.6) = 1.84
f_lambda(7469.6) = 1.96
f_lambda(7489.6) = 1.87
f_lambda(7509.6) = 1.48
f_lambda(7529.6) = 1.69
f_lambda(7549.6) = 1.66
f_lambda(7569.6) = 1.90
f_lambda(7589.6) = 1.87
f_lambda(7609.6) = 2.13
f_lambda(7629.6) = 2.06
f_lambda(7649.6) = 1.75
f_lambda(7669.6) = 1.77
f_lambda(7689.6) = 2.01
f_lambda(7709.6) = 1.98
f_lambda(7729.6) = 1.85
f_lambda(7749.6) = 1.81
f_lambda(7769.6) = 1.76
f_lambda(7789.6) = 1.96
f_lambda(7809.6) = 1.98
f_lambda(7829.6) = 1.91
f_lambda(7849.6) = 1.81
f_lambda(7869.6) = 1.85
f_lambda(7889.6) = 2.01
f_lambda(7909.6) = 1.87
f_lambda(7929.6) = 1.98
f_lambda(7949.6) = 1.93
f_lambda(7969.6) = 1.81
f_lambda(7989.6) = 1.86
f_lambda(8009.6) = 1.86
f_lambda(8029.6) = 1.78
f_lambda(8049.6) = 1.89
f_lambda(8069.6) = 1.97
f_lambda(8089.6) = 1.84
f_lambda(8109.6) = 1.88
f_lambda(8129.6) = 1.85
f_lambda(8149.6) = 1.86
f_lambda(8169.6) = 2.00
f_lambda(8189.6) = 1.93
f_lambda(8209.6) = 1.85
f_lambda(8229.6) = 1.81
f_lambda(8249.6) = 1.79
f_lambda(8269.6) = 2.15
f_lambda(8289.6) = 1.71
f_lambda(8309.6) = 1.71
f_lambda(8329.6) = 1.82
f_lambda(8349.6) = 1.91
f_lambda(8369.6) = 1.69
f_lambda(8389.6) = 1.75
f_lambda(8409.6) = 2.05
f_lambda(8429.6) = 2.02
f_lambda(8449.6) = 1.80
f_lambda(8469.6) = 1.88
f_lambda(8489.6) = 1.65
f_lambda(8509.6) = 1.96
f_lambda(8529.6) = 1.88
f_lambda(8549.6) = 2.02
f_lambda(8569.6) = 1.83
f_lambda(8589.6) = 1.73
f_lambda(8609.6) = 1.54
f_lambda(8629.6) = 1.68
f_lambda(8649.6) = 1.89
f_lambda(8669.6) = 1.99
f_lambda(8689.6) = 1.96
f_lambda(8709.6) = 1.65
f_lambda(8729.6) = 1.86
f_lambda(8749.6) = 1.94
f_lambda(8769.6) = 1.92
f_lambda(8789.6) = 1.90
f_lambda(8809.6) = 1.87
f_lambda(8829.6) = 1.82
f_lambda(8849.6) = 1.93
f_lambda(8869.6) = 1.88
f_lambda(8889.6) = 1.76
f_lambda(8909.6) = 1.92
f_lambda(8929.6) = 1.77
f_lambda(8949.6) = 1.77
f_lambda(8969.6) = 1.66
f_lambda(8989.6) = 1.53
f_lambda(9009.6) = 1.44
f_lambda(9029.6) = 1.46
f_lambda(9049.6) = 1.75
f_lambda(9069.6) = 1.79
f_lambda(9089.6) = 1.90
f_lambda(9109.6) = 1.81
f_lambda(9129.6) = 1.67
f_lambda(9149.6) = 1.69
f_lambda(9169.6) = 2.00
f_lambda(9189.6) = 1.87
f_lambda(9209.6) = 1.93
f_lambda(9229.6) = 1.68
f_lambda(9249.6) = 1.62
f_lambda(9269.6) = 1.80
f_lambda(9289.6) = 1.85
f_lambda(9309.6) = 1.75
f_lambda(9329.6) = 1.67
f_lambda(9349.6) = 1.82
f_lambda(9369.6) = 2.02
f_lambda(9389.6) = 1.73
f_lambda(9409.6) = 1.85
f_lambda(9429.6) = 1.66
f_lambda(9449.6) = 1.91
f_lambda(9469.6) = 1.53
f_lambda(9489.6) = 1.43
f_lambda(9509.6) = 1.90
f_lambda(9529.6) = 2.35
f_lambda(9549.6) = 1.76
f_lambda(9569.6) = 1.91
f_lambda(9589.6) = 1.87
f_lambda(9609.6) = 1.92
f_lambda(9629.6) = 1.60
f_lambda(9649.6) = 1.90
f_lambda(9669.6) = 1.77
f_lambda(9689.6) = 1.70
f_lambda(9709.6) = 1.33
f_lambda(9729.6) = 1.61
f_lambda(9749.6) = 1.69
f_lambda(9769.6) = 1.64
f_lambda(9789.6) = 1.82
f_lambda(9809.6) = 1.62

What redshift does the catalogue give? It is 0.26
